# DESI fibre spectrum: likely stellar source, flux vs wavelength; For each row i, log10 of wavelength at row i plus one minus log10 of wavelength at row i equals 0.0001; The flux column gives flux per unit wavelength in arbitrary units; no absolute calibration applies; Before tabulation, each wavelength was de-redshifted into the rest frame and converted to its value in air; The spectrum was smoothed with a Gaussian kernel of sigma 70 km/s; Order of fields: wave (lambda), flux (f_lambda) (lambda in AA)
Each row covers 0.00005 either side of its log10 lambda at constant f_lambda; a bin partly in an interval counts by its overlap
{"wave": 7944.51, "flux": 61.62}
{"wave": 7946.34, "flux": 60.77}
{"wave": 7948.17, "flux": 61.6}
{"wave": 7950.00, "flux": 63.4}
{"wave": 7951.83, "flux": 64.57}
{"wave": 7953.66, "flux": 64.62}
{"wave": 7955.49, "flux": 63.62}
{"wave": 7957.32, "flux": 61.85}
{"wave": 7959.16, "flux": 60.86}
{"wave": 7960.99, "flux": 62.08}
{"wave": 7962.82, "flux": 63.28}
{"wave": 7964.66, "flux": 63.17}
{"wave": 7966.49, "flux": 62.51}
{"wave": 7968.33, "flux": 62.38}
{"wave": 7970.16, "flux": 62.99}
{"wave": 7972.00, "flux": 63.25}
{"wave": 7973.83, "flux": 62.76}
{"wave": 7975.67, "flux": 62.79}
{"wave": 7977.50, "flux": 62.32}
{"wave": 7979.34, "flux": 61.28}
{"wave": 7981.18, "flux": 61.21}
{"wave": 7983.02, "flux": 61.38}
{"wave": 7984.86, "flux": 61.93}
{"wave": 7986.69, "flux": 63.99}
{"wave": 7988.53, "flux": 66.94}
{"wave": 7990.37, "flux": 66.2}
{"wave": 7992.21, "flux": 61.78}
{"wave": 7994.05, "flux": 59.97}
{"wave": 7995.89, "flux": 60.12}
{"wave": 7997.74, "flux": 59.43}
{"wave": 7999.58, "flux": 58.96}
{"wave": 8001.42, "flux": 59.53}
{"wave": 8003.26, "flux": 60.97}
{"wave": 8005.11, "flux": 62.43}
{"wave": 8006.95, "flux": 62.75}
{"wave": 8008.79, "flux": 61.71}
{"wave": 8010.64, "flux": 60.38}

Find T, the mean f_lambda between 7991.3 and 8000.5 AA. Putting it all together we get 60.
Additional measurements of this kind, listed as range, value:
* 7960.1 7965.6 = 62.9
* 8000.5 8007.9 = 61.5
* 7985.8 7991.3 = 65.7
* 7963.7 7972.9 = 62.8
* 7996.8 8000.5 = 59.1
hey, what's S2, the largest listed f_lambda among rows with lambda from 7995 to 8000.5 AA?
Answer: 60.12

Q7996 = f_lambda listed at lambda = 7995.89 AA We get 60.12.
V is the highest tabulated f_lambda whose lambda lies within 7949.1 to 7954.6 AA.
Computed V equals 64.62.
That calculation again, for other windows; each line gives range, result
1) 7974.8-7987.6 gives 63.99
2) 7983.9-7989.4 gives 66.94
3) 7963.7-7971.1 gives 63.17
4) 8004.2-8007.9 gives 62.75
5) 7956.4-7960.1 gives 61.85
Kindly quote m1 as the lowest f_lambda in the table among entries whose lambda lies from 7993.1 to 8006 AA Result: 58.96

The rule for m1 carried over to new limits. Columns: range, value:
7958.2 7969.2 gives 60.86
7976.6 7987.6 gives 61.21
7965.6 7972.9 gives 62.38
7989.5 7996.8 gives 59.97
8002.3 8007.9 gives 60.97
